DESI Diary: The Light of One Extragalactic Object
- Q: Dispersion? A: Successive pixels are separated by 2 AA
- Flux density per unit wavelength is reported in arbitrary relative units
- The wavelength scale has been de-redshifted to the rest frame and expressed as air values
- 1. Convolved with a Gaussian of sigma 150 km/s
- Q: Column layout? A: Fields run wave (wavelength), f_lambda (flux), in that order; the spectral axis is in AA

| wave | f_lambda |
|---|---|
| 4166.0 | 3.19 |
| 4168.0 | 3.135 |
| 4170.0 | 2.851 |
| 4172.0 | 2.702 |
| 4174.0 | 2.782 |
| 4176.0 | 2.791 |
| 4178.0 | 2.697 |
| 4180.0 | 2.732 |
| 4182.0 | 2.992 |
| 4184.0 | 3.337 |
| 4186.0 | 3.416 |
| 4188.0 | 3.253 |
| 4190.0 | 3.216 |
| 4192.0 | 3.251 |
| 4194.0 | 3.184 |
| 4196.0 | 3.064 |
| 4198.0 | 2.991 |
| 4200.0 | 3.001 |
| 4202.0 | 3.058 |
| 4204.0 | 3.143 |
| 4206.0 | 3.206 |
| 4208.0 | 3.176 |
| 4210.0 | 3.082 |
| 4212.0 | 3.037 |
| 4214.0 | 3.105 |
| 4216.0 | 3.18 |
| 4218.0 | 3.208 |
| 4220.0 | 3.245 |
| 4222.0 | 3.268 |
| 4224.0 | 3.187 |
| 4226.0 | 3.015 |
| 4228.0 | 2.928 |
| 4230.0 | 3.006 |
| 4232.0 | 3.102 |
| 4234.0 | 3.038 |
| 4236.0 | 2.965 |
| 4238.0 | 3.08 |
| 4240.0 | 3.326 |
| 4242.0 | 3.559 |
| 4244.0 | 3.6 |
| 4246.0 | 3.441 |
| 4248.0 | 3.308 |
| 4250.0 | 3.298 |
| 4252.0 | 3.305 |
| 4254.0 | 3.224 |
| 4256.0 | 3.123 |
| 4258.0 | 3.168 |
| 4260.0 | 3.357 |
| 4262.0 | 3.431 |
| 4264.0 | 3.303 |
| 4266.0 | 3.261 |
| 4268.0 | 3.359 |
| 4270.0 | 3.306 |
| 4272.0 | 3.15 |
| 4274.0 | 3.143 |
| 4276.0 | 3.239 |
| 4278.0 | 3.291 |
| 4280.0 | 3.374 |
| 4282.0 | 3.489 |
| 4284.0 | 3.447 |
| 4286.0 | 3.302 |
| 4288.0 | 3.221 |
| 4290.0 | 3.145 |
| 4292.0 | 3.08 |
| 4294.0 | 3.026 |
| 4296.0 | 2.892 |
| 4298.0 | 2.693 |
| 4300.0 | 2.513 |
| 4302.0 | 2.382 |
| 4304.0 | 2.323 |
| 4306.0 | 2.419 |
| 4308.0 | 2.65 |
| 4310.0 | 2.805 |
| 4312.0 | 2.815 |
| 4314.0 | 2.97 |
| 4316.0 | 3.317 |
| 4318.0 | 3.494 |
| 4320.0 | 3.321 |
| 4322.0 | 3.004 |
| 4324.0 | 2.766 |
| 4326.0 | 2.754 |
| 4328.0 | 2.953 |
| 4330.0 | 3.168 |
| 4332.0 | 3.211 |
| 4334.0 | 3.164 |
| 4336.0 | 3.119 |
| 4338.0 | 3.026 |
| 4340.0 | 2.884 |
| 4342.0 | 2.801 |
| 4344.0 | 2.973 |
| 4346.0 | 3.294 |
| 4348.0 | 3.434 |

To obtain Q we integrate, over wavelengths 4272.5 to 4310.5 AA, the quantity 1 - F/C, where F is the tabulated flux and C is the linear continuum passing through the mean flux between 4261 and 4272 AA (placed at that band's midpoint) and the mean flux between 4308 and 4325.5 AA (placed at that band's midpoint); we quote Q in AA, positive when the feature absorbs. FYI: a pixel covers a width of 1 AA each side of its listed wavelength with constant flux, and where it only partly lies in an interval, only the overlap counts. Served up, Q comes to 2.4 AA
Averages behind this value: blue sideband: 3.32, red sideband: 3.03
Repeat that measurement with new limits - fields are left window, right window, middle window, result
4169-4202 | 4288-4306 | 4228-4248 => -2.3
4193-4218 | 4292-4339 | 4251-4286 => -3.5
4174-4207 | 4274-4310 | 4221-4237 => -0.2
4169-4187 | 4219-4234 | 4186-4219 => -1.4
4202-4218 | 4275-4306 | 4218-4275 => -2.9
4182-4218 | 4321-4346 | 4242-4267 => -1.9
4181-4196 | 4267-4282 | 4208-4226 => 0.5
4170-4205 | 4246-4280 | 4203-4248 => -0.4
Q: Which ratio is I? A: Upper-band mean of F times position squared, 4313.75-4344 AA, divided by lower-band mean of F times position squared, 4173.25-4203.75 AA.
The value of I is 1.07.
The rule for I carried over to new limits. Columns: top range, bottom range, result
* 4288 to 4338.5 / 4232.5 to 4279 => 0.92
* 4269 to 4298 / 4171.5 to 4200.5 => 1.11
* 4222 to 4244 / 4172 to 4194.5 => 1.06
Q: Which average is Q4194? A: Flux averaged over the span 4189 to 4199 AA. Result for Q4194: 3.14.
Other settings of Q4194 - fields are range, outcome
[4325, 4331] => 2.96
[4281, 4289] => 3.36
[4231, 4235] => 3.07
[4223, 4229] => 3.04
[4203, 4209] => 3.17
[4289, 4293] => 3.11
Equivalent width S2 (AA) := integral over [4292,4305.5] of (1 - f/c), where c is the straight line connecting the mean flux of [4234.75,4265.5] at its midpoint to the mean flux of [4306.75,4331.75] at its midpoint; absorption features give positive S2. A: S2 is 1.9 AA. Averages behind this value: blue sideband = 3.3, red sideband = 3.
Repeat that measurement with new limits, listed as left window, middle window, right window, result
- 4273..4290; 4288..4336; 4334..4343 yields 3.2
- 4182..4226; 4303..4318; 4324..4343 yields 1.1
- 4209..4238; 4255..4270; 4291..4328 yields -1.5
